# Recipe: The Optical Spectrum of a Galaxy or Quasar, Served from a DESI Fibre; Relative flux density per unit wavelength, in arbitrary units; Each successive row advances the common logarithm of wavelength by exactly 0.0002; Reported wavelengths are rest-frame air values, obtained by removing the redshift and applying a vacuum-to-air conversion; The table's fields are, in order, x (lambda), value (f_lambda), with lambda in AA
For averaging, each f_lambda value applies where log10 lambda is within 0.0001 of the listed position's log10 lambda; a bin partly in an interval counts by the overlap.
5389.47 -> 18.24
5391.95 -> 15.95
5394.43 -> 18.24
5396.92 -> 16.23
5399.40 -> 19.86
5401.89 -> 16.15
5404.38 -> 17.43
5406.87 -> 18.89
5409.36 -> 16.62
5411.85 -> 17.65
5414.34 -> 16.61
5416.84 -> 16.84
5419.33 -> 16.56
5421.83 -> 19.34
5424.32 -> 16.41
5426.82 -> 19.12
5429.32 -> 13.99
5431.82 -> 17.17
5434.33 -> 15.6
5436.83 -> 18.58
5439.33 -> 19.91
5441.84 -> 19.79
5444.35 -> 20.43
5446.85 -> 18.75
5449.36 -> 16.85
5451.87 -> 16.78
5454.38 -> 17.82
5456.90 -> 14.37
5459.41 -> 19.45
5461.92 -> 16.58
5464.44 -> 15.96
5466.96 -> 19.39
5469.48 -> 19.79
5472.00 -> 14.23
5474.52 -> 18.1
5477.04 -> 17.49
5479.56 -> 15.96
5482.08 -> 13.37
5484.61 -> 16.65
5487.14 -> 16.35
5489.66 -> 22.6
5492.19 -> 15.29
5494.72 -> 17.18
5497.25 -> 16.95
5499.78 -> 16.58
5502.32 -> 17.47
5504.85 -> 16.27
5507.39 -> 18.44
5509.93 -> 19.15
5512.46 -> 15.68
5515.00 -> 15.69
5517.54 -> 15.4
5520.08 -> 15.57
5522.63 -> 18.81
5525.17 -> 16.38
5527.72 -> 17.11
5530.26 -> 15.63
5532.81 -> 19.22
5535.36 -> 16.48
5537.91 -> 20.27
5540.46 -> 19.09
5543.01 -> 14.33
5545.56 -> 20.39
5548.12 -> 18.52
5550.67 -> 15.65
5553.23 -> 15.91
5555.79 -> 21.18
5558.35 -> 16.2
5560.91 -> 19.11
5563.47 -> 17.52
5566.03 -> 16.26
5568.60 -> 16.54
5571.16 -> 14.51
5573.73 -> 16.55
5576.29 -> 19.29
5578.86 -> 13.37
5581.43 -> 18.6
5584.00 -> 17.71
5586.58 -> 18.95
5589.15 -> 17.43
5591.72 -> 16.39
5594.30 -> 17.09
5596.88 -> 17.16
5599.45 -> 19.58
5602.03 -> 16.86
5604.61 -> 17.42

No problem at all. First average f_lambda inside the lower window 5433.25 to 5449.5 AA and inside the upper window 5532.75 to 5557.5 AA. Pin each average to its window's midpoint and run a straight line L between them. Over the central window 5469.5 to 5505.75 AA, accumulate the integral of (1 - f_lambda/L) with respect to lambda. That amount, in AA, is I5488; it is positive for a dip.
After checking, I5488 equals 3.04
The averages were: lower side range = 18.7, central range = 16.9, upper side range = 18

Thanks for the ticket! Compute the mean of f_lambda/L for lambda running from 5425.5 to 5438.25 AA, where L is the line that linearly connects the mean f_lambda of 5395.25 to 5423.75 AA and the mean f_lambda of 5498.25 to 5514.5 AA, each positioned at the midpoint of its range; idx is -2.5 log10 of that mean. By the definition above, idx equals 0.030 mag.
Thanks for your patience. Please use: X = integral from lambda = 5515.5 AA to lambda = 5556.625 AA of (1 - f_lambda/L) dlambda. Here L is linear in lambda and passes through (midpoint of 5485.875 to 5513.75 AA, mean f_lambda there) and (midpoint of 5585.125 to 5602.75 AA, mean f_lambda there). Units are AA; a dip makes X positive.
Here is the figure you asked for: 0.3 AA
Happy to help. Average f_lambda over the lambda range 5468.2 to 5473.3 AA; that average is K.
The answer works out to 17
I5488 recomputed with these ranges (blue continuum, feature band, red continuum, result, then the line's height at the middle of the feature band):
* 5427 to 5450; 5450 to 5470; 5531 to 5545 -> 0.6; 18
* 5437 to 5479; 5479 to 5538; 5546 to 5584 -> 1.9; 17.5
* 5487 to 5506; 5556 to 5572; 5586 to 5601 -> 0.5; 17.6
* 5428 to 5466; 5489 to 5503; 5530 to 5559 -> 0.2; 17.7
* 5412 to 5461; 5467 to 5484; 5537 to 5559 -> 1.0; 17.7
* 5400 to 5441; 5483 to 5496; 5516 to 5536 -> -0.4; 17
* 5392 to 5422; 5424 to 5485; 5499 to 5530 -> -0.6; 17.2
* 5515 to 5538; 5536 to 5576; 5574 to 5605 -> -0.7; 17.2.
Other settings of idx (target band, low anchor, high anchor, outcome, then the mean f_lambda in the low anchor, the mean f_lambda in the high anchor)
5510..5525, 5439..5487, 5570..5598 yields 0.05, 17.4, 17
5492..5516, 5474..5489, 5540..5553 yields -0.01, 16.5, 17.4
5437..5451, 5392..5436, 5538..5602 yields -0.11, 17.2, 17.4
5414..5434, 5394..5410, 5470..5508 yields 0.03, 17.6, 16.9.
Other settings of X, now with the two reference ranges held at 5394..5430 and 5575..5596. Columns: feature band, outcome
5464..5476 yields -0.17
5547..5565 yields -0.36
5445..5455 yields -0.20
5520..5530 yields 0.20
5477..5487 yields 0.94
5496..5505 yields 0.24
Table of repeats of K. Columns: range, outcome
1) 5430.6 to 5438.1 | 17.1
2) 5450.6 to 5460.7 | 17.1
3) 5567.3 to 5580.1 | 16.1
